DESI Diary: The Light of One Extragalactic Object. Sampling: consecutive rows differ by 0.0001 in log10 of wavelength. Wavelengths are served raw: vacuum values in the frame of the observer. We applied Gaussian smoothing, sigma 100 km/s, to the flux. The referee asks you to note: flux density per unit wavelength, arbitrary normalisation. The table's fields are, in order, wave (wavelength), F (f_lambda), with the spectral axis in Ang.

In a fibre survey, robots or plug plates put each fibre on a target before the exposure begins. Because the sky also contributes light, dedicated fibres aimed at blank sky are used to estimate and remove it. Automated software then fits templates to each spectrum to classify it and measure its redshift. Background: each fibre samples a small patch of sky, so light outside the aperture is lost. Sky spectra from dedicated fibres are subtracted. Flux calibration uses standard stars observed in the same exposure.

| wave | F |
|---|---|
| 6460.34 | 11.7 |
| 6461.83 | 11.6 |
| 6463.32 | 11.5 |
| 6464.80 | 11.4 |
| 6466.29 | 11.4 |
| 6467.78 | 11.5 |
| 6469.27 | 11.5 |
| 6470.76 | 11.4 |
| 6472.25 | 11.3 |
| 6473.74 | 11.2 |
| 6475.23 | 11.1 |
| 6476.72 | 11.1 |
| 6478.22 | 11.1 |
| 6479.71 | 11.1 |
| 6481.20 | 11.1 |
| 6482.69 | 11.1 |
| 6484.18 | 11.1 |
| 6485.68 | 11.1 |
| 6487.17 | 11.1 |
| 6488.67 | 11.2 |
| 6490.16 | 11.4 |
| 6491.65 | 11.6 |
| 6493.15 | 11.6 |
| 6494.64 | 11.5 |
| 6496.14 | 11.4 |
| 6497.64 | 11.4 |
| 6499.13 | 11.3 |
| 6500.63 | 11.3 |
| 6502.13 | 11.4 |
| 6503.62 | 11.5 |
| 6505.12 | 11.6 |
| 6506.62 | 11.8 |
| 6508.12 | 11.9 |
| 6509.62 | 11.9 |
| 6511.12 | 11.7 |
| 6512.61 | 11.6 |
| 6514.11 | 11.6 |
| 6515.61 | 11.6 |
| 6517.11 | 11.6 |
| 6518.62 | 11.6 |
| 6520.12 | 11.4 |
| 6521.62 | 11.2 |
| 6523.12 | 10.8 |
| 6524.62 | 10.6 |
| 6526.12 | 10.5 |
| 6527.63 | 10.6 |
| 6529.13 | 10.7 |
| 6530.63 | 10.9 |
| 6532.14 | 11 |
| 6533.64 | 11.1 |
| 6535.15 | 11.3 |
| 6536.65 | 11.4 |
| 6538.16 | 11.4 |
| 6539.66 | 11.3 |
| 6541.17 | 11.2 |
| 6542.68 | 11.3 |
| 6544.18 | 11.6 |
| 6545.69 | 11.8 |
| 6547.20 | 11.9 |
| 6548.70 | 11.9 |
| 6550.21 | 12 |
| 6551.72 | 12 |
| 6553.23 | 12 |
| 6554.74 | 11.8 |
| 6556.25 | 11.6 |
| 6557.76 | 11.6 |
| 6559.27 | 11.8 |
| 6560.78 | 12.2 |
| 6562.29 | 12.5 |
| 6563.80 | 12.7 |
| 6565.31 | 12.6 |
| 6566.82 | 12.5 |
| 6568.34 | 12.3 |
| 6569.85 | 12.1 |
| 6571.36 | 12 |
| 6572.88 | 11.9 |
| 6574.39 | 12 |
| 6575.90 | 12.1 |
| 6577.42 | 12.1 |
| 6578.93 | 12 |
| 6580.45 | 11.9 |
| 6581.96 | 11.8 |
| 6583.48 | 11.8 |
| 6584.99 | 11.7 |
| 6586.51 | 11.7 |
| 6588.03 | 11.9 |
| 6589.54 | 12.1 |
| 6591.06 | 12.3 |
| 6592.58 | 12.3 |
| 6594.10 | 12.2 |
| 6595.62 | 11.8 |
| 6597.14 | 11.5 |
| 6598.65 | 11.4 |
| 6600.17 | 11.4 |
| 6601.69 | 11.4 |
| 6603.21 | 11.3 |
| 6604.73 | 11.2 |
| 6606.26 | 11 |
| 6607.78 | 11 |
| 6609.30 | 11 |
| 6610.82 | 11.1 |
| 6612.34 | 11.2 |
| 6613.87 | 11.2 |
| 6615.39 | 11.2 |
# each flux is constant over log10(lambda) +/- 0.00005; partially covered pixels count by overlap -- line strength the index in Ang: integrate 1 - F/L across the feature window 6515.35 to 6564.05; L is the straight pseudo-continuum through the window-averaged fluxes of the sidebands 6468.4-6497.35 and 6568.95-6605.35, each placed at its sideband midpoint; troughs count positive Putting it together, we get 0.46 Ang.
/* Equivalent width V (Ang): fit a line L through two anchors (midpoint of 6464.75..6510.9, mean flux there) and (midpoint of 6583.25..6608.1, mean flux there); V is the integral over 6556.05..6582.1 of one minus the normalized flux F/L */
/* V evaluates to -1.2 Ang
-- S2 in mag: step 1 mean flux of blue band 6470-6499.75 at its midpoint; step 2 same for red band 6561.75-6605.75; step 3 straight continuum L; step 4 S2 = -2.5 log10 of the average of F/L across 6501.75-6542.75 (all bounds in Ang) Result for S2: 0.020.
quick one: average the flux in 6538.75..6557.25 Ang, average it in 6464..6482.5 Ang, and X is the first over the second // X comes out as 1.04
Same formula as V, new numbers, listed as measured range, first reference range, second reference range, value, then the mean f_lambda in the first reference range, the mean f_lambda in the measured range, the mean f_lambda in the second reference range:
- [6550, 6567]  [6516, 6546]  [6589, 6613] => -1.2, 11.2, 12.1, 11.5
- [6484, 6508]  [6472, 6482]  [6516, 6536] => -0.7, 11.1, 11.4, 11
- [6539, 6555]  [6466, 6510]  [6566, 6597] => 0.1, 11.4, 11.7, 12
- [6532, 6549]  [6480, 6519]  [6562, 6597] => 0.5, 11.5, 11.4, 12.1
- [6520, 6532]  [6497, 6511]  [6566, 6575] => 1.0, 11.6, 10.8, 12.1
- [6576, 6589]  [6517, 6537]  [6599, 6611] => -0.9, 11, 11.9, 11.2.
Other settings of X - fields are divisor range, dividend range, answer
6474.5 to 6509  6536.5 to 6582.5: 1.05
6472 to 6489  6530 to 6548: 1.02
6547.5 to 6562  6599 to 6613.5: 0.94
